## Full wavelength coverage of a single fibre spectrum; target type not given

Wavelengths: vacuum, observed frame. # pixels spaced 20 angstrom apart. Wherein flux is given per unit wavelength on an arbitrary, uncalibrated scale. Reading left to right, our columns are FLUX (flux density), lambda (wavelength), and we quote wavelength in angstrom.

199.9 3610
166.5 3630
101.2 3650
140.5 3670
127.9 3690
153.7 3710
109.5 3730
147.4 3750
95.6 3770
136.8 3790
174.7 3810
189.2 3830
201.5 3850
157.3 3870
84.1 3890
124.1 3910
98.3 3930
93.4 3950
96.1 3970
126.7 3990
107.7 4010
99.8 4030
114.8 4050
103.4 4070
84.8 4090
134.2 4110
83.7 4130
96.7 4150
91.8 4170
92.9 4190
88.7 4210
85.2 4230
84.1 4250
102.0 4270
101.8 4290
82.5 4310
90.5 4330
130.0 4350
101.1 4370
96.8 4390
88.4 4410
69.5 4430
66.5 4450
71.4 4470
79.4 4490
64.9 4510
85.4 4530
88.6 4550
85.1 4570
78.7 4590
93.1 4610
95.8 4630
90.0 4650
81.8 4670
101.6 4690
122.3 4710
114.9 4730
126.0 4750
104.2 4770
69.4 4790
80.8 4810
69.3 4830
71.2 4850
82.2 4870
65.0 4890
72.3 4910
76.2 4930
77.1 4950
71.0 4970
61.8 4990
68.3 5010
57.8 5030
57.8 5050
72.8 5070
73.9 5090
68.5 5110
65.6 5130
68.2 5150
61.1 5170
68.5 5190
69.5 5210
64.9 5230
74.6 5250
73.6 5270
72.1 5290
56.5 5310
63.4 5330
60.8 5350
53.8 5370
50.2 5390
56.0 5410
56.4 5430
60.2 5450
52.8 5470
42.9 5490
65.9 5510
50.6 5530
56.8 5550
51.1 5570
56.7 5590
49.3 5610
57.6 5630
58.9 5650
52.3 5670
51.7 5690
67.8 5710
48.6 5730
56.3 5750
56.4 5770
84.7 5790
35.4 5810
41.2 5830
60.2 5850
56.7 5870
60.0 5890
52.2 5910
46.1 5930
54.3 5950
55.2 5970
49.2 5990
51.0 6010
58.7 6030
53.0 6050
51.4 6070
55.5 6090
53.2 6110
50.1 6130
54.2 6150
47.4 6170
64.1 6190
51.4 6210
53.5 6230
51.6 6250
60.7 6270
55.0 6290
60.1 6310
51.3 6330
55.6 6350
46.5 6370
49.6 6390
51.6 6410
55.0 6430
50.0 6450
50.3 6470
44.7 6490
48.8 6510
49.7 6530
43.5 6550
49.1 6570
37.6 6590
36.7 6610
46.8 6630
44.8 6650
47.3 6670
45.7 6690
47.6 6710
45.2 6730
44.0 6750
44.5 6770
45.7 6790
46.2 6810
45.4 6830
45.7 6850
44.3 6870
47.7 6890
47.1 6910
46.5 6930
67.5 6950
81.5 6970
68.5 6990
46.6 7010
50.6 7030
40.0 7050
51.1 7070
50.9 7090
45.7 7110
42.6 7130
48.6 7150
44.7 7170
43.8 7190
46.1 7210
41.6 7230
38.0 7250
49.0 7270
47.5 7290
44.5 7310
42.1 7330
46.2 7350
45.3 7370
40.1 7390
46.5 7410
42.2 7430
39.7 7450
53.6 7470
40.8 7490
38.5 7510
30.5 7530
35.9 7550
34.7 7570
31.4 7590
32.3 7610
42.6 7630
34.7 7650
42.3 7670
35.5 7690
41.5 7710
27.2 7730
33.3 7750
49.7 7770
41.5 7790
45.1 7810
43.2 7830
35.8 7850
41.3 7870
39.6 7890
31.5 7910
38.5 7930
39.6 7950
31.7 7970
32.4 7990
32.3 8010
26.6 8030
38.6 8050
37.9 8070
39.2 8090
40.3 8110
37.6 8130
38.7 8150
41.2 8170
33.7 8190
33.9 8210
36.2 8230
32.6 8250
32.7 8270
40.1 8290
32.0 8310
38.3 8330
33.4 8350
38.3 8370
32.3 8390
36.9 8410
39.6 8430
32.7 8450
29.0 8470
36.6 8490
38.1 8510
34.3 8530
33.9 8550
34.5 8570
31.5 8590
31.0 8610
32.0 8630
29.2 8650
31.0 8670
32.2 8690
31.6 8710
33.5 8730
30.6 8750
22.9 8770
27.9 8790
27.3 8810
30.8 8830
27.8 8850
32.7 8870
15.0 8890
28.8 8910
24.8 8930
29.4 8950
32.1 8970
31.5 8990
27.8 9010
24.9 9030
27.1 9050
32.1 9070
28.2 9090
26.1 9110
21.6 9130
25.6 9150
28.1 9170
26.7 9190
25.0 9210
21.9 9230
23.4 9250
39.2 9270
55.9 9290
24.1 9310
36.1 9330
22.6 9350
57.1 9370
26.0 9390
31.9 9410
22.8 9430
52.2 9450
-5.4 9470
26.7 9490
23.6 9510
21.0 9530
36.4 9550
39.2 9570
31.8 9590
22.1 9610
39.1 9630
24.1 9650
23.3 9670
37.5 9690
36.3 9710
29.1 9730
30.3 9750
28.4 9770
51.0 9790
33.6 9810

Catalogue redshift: 1.489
